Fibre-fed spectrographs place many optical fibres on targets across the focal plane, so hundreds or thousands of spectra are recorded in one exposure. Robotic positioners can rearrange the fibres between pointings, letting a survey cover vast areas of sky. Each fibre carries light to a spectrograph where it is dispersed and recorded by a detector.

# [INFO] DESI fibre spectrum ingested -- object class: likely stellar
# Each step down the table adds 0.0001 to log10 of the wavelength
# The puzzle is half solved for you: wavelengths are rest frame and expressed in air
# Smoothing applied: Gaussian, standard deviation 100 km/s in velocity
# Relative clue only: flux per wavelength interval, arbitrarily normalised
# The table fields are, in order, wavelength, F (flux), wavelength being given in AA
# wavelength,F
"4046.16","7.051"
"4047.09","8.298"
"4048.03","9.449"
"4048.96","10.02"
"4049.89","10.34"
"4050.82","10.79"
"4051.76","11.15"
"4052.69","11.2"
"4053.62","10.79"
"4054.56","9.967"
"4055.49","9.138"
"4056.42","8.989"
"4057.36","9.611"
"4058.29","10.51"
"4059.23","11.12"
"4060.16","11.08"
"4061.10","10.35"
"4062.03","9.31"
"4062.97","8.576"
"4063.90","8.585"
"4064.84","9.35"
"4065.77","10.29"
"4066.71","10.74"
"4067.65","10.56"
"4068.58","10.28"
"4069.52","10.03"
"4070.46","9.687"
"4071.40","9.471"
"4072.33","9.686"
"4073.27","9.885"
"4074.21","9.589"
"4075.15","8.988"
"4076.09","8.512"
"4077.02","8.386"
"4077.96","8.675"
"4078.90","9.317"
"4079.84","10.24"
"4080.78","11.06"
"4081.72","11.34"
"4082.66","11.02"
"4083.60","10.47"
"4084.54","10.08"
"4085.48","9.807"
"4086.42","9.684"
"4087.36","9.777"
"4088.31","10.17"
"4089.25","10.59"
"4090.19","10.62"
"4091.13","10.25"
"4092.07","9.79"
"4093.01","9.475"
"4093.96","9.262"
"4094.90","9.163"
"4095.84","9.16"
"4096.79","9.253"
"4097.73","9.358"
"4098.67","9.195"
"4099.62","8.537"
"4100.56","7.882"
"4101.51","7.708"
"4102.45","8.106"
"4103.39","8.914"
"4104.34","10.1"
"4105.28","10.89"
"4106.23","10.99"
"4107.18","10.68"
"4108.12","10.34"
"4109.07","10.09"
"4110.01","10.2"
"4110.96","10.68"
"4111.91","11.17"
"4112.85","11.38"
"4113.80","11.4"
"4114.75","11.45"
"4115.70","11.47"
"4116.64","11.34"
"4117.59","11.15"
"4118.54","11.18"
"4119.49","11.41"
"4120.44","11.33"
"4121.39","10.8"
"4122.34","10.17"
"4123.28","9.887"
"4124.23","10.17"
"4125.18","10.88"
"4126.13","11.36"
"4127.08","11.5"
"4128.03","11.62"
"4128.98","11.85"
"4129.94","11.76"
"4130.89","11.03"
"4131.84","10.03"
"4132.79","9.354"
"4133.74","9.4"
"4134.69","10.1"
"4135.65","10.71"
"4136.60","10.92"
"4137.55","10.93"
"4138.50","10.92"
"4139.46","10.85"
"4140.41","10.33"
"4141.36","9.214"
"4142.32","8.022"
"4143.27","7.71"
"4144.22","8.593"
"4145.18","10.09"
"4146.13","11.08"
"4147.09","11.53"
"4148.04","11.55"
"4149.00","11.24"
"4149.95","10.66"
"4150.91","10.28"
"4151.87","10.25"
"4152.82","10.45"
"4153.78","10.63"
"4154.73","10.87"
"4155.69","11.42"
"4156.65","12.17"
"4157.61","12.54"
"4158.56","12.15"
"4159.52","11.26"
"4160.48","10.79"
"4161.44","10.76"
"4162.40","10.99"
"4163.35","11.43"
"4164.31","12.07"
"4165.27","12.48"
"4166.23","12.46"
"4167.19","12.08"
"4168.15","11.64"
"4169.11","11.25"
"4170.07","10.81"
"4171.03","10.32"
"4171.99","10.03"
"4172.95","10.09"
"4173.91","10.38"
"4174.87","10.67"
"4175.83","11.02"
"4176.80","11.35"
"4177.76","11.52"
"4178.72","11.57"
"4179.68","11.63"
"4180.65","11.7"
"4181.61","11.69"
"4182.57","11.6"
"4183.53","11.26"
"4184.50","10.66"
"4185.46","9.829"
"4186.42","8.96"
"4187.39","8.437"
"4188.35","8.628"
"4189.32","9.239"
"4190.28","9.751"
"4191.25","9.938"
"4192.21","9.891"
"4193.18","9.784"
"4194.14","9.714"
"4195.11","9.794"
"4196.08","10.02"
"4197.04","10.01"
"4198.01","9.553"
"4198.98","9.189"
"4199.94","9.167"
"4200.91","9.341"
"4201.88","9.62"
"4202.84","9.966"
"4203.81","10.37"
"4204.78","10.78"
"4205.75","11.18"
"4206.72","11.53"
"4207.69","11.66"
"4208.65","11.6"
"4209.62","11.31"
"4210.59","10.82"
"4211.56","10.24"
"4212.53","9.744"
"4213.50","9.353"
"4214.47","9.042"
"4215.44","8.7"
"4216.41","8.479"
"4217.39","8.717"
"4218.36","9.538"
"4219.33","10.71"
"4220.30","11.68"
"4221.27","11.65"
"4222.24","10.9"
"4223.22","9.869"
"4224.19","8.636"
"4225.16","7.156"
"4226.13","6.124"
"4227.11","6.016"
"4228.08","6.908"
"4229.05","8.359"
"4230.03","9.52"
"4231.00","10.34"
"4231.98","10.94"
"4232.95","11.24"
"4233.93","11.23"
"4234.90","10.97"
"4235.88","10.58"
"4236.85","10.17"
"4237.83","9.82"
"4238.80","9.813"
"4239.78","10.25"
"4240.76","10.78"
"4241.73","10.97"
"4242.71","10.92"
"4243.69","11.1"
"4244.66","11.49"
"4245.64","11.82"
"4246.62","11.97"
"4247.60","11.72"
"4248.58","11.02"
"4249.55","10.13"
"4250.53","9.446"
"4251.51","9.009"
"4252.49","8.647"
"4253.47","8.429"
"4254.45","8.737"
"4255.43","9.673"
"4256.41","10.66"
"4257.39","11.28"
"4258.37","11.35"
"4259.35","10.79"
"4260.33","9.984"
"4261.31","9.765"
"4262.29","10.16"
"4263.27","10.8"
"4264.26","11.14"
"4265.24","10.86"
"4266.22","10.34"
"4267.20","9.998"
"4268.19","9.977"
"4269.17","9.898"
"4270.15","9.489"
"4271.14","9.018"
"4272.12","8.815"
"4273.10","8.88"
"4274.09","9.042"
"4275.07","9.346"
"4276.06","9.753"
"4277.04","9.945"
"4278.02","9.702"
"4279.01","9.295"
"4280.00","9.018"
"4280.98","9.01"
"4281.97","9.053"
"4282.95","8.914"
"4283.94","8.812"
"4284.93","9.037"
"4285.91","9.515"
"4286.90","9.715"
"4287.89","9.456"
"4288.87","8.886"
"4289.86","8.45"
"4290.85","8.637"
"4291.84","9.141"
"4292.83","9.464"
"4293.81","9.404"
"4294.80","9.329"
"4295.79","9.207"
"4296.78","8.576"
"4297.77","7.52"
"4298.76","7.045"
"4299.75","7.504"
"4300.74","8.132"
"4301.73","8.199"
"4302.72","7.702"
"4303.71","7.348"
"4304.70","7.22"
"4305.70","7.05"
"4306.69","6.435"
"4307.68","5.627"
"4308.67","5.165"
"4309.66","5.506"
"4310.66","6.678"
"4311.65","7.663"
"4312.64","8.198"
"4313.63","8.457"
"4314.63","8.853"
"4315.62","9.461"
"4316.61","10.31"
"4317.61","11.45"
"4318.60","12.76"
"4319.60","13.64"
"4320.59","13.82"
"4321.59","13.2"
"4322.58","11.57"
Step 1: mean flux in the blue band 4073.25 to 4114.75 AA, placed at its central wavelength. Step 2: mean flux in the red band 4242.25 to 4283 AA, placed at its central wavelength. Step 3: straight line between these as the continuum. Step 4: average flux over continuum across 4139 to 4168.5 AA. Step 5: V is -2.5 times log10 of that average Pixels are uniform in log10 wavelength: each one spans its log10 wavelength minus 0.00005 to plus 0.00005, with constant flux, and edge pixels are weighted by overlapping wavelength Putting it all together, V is -0.10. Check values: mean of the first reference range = 9.84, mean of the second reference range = 10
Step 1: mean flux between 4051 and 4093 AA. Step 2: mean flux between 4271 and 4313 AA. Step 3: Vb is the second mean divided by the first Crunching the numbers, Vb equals 0.84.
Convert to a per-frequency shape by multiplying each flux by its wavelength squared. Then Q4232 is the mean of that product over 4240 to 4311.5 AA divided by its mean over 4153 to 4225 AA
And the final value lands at 0.91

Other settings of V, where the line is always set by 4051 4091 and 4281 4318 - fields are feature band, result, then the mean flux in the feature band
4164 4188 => -0.19 mag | 11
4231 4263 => -0.20 mag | 10.5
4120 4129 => -0.14 mag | 10.9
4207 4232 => -0.08 mag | 9.53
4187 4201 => -0.05 mag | 9.51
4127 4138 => -0.13 mag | 10.7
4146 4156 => -0.16 mag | 10.9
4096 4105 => 0.11 mag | 8.84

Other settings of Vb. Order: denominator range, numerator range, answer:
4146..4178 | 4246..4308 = 0.83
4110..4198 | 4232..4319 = 0.88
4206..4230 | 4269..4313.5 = 0.88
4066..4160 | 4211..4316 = 0.90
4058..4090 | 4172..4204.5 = 1.03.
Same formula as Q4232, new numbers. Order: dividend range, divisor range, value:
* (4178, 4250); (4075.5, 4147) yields 1.05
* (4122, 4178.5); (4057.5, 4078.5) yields 1.16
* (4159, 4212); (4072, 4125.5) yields 1.10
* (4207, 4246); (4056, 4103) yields 1.11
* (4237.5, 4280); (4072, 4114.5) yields 1.11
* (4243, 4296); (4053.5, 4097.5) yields 1.09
